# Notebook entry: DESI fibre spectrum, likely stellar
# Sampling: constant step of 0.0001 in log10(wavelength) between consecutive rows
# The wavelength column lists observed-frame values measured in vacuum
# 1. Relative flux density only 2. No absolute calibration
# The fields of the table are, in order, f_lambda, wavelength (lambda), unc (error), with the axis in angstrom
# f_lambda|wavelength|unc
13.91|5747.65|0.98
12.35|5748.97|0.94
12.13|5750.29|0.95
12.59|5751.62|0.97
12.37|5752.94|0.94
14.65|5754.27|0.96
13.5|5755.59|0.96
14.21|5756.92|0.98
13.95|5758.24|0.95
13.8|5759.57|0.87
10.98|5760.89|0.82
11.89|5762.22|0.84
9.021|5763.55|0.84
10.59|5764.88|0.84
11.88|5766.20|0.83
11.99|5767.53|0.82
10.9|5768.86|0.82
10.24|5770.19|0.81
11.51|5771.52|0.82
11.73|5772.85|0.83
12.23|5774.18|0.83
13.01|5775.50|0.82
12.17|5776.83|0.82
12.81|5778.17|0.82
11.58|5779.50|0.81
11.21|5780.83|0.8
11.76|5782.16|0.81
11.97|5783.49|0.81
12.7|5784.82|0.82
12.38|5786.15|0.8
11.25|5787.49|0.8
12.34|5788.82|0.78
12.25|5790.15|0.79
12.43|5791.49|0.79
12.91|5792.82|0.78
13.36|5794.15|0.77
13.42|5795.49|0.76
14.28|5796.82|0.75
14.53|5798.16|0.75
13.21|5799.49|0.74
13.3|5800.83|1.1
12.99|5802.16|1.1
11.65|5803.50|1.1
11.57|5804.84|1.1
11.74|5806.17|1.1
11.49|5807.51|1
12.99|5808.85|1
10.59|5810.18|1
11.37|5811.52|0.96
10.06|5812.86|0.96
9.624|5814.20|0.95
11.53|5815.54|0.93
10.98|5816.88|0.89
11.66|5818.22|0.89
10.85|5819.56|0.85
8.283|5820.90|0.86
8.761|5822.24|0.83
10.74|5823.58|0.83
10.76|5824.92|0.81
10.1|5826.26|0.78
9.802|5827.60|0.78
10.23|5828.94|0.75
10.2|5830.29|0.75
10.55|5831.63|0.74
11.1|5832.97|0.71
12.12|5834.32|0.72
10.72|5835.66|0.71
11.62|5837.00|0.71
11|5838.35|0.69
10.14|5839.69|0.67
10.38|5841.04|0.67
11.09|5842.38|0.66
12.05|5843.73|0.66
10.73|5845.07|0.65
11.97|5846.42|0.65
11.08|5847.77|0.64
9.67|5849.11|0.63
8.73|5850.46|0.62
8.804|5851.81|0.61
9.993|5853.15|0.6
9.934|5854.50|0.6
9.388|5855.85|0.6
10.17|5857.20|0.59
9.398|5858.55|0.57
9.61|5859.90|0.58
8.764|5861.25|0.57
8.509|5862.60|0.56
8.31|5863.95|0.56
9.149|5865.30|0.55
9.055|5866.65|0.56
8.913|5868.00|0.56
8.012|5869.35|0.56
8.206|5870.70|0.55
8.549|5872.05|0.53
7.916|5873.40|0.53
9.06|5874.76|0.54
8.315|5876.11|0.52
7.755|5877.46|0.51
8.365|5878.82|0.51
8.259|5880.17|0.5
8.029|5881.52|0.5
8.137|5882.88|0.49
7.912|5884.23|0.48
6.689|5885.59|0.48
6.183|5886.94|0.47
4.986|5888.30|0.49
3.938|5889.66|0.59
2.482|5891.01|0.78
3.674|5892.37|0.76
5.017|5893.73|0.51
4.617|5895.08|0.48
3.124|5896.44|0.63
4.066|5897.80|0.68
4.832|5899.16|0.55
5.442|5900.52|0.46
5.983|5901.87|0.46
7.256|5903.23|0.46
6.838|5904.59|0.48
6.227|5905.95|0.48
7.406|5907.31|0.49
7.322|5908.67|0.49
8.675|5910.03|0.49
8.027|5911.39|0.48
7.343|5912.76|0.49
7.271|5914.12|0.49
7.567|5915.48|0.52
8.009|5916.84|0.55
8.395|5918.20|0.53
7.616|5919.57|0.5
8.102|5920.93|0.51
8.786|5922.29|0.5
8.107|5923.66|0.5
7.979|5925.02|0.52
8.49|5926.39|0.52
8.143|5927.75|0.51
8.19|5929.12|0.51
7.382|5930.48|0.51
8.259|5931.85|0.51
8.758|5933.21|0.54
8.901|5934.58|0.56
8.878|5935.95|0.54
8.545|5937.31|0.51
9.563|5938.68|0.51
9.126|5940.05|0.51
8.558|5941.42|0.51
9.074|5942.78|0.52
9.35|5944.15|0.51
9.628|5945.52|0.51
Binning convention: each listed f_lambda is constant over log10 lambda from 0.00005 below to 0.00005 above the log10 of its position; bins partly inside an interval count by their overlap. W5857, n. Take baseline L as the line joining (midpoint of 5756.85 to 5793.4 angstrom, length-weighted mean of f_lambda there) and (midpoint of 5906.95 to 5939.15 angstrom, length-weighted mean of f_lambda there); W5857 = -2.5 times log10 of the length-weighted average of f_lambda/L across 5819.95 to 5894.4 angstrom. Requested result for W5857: 0.11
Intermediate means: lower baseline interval 12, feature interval 8.97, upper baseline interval 8.15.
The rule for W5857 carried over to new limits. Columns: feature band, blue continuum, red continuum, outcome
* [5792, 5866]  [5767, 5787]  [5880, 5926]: -0.124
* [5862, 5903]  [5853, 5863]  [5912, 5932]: 0.301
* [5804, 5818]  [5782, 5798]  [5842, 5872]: 0.047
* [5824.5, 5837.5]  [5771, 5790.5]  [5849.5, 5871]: -0.056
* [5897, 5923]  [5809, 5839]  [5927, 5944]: 0.266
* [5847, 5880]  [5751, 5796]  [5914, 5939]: 0.106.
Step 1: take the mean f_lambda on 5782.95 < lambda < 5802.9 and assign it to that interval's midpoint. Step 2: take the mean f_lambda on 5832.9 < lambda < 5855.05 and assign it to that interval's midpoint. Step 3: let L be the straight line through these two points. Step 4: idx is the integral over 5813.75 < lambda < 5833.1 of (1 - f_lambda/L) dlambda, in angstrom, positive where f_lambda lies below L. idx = 2.0 angstrom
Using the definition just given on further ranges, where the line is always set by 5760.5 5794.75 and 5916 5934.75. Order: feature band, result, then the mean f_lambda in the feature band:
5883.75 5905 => 9.0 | 5.14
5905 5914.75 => 1.3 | 7.45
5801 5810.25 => -0.7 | 12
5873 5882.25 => 1.1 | 8.25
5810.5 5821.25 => 0.3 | 10.6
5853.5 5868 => 0.8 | 9.23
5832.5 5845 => -1.0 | 11.1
